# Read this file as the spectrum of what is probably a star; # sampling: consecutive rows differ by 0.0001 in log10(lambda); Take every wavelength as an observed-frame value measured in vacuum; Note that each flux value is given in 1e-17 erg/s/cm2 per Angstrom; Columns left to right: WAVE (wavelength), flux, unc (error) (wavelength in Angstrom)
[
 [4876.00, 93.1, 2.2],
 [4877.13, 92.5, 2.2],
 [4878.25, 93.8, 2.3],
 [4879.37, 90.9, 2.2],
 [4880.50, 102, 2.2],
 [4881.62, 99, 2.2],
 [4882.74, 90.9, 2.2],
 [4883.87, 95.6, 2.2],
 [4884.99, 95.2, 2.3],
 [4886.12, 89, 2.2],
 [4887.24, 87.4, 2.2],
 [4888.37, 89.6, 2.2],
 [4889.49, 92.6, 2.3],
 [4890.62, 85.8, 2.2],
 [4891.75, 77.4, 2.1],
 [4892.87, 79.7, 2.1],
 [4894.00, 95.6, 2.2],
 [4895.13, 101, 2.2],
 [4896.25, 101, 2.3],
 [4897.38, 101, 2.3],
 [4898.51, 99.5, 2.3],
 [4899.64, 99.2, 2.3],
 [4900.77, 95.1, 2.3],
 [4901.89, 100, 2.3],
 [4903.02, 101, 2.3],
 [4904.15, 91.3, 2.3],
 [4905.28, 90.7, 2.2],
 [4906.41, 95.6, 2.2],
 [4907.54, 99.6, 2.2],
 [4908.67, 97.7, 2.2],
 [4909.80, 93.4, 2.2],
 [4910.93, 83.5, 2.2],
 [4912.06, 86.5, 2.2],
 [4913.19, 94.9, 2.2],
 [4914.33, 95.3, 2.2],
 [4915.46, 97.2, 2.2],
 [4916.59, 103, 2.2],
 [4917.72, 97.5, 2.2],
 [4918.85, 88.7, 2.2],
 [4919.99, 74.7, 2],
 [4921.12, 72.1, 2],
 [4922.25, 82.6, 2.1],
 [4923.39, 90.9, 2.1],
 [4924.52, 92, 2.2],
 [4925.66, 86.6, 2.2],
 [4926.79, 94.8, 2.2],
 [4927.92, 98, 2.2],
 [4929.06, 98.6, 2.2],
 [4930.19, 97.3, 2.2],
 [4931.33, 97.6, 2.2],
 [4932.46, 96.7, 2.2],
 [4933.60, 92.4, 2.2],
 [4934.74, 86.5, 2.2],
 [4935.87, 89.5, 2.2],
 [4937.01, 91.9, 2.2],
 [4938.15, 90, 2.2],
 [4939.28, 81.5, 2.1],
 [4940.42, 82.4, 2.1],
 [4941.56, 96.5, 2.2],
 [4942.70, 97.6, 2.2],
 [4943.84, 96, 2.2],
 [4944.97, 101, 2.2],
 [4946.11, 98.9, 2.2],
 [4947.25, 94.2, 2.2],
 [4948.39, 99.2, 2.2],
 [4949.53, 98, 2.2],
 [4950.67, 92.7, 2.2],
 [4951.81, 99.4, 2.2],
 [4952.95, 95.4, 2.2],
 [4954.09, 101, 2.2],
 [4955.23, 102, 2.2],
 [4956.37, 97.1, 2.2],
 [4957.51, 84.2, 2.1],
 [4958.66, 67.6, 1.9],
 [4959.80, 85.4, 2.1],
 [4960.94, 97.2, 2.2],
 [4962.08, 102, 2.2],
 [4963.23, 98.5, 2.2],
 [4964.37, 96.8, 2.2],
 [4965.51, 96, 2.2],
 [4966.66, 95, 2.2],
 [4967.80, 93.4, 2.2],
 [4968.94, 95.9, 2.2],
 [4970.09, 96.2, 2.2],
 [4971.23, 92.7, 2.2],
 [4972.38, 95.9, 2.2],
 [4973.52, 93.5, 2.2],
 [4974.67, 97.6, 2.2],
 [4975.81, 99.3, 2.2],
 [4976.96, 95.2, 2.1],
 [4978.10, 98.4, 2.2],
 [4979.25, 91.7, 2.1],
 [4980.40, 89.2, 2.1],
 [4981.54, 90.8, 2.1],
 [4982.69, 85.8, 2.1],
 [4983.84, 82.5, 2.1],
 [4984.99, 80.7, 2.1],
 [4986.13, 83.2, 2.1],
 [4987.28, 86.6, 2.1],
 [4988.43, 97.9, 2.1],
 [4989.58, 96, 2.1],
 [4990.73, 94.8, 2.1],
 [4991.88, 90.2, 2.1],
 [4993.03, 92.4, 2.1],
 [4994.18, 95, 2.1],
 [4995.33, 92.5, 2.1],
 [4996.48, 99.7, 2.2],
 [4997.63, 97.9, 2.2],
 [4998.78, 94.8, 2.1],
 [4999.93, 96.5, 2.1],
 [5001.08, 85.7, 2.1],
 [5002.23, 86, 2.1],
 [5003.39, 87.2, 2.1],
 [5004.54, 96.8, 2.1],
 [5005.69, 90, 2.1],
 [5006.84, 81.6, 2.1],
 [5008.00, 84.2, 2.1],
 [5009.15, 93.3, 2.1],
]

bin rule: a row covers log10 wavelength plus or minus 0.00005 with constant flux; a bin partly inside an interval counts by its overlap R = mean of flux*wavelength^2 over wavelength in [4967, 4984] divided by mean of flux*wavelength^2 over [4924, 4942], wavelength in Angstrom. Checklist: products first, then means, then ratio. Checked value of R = 1.0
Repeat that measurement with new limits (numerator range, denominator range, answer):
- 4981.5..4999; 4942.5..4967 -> 0.97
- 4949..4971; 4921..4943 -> 1.05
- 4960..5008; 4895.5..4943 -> 1.02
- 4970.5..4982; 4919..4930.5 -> 1.09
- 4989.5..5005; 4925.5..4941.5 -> 1.04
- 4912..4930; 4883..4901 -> 0.99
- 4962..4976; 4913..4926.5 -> 1.09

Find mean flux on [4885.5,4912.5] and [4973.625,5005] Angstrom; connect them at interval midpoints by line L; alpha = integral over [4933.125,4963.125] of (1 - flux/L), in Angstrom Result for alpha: -0.2 Angstrom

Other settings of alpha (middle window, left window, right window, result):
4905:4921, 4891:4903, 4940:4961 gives 0.4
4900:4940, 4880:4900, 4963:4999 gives 0.5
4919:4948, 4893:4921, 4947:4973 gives 1.0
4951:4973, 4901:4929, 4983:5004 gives -0.7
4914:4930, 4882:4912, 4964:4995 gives 0.4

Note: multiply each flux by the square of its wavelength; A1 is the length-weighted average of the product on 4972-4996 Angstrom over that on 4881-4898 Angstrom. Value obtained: 1.04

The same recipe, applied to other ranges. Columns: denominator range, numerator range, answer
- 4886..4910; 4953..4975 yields 1.03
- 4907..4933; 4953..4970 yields 1.04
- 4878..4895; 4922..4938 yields 1.03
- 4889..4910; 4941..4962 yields 1.02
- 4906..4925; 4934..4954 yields 1.04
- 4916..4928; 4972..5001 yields 1.07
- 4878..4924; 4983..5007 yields 1.02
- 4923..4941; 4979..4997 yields 1.01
